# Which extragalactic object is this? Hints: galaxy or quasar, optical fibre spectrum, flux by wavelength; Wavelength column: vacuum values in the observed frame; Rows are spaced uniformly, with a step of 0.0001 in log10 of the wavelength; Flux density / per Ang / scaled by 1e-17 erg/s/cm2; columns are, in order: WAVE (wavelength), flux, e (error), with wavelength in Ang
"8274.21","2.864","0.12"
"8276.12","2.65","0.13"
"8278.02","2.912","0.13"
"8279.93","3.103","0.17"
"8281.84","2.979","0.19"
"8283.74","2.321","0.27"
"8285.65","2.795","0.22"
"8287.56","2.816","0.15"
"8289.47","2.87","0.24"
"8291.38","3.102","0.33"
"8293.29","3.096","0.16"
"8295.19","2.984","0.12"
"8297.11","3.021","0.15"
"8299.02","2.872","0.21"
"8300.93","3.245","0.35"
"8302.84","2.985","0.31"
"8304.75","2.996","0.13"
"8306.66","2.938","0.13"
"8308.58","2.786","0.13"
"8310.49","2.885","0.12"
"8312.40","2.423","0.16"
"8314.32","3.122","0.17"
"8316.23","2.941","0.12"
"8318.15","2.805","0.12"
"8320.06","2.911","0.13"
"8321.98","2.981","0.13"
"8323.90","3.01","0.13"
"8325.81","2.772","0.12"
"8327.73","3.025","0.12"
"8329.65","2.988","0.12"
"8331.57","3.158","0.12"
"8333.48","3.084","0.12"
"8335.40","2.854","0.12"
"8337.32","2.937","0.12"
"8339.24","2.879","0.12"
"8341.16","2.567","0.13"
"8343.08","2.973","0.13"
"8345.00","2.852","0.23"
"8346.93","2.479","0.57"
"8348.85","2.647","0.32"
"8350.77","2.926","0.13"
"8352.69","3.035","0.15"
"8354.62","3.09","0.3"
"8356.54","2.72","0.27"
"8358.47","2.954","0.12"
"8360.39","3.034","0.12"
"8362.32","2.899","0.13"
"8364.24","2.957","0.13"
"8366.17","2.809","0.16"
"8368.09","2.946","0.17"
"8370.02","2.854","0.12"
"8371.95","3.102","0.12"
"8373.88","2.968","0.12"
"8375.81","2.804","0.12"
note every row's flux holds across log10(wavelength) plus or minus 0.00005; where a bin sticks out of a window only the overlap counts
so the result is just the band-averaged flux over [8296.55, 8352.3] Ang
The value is 2.9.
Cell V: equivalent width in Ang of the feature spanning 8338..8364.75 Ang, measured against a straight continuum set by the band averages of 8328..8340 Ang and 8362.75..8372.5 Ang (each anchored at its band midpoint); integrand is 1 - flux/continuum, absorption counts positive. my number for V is 0.9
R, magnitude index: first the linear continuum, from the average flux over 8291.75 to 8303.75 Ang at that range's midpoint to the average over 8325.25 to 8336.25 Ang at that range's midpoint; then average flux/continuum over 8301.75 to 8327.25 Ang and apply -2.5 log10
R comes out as 0.04 mag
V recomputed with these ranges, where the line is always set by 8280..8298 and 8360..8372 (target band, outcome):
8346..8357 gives 0.37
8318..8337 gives -0.35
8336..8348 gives 0.55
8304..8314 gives 0.28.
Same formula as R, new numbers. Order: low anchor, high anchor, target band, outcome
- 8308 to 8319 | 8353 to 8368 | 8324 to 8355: -0.003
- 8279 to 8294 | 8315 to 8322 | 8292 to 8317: -0.019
